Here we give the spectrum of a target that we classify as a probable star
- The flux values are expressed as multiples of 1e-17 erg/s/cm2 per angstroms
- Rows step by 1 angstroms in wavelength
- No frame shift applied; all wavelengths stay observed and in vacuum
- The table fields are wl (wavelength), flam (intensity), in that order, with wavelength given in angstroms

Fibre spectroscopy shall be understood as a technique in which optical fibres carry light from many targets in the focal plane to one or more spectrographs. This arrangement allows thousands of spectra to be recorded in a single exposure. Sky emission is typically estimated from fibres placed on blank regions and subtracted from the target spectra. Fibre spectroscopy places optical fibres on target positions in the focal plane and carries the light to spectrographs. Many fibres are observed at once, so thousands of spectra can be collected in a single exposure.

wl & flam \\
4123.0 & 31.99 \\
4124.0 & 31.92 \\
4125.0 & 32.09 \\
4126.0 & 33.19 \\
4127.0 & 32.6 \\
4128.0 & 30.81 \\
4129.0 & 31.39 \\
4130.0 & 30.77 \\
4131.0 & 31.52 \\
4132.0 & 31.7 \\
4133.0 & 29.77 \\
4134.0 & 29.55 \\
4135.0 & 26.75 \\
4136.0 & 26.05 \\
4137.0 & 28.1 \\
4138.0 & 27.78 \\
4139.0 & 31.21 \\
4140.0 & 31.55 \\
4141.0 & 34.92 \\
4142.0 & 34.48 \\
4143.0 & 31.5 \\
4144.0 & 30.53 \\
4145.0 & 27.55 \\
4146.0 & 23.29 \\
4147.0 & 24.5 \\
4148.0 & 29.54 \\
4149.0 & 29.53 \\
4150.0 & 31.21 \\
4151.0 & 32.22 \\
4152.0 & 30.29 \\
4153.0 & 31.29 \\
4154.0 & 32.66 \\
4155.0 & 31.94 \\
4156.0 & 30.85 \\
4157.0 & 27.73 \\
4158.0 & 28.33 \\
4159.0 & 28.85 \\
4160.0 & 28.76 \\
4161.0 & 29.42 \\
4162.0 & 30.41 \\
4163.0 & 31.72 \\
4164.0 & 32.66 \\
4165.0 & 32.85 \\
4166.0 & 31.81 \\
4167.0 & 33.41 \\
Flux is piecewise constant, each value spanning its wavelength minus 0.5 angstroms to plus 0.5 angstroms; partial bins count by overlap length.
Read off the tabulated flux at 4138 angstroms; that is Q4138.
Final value 27.78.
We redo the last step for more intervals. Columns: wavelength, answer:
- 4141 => 34.92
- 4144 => 30.53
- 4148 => 29.54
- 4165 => 32.85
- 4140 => 31.55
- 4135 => 26.75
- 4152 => 30.29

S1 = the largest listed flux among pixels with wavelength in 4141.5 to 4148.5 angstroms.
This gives 34.48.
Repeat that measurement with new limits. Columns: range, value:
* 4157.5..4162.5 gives 30.41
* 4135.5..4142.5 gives 34.92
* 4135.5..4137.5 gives 28.1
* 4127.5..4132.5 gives 31.7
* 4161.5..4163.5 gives 31.72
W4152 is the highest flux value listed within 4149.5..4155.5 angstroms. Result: 32.66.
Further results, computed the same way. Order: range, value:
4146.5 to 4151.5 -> 32.22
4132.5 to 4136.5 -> 29.77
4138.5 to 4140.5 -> 31.55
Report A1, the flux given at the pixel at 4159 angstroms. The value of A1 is 28.85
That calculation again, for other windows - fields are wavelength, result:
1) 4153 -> 31.29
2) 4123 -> 31.99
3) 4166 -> 31.81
